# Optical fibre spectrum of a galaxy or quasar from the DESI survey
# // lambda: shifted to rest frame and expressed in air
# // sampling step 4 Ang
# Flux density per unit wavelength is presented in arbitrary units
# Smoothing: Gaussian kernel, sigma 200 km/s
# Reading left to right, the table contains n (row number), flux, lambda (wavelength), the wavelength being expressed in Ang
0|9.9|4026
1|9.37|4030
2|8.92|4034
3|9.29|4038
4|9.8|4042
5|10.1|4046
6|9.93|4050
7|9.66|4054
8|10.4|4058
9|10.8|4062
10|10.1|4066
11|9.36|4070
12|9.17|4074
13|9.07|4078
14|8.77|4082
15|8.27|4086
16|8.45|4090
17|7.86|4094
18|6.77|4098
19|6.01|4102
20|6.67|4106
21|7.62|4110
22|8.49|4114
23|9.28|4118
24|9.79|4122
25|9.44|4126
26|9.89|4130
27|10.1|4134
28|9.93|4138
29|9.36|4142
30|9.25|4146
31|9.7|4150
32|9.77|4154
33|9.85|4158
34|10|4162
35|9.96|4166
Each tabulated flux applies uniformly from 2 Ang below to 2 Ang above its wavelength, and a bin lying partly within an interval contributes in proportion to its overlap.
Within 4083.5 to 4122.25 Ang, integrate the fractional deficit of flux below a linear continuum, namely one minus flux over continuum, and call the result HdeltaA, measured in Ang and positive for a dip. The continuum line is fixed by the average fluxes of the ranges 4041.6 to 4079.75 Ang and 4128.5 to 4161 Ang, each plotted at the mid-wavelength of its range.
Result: 7.69 Ang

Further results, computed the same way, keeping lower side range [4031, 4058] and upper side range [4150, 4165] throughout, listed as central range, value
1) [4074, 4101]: 4.3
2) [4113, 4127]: 0.7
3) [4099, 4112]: 4.0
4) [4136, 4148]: 0.4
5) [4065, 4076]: 0.2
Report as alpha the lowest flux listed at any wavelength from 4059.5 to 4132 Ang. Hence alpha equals 6.01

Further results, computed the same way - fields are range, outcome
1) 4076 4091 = 8.27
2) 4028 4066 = 8.92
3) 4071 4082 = 8.77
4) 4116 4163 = 9.25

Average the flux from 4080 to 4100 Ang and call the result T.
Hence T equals 8.02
